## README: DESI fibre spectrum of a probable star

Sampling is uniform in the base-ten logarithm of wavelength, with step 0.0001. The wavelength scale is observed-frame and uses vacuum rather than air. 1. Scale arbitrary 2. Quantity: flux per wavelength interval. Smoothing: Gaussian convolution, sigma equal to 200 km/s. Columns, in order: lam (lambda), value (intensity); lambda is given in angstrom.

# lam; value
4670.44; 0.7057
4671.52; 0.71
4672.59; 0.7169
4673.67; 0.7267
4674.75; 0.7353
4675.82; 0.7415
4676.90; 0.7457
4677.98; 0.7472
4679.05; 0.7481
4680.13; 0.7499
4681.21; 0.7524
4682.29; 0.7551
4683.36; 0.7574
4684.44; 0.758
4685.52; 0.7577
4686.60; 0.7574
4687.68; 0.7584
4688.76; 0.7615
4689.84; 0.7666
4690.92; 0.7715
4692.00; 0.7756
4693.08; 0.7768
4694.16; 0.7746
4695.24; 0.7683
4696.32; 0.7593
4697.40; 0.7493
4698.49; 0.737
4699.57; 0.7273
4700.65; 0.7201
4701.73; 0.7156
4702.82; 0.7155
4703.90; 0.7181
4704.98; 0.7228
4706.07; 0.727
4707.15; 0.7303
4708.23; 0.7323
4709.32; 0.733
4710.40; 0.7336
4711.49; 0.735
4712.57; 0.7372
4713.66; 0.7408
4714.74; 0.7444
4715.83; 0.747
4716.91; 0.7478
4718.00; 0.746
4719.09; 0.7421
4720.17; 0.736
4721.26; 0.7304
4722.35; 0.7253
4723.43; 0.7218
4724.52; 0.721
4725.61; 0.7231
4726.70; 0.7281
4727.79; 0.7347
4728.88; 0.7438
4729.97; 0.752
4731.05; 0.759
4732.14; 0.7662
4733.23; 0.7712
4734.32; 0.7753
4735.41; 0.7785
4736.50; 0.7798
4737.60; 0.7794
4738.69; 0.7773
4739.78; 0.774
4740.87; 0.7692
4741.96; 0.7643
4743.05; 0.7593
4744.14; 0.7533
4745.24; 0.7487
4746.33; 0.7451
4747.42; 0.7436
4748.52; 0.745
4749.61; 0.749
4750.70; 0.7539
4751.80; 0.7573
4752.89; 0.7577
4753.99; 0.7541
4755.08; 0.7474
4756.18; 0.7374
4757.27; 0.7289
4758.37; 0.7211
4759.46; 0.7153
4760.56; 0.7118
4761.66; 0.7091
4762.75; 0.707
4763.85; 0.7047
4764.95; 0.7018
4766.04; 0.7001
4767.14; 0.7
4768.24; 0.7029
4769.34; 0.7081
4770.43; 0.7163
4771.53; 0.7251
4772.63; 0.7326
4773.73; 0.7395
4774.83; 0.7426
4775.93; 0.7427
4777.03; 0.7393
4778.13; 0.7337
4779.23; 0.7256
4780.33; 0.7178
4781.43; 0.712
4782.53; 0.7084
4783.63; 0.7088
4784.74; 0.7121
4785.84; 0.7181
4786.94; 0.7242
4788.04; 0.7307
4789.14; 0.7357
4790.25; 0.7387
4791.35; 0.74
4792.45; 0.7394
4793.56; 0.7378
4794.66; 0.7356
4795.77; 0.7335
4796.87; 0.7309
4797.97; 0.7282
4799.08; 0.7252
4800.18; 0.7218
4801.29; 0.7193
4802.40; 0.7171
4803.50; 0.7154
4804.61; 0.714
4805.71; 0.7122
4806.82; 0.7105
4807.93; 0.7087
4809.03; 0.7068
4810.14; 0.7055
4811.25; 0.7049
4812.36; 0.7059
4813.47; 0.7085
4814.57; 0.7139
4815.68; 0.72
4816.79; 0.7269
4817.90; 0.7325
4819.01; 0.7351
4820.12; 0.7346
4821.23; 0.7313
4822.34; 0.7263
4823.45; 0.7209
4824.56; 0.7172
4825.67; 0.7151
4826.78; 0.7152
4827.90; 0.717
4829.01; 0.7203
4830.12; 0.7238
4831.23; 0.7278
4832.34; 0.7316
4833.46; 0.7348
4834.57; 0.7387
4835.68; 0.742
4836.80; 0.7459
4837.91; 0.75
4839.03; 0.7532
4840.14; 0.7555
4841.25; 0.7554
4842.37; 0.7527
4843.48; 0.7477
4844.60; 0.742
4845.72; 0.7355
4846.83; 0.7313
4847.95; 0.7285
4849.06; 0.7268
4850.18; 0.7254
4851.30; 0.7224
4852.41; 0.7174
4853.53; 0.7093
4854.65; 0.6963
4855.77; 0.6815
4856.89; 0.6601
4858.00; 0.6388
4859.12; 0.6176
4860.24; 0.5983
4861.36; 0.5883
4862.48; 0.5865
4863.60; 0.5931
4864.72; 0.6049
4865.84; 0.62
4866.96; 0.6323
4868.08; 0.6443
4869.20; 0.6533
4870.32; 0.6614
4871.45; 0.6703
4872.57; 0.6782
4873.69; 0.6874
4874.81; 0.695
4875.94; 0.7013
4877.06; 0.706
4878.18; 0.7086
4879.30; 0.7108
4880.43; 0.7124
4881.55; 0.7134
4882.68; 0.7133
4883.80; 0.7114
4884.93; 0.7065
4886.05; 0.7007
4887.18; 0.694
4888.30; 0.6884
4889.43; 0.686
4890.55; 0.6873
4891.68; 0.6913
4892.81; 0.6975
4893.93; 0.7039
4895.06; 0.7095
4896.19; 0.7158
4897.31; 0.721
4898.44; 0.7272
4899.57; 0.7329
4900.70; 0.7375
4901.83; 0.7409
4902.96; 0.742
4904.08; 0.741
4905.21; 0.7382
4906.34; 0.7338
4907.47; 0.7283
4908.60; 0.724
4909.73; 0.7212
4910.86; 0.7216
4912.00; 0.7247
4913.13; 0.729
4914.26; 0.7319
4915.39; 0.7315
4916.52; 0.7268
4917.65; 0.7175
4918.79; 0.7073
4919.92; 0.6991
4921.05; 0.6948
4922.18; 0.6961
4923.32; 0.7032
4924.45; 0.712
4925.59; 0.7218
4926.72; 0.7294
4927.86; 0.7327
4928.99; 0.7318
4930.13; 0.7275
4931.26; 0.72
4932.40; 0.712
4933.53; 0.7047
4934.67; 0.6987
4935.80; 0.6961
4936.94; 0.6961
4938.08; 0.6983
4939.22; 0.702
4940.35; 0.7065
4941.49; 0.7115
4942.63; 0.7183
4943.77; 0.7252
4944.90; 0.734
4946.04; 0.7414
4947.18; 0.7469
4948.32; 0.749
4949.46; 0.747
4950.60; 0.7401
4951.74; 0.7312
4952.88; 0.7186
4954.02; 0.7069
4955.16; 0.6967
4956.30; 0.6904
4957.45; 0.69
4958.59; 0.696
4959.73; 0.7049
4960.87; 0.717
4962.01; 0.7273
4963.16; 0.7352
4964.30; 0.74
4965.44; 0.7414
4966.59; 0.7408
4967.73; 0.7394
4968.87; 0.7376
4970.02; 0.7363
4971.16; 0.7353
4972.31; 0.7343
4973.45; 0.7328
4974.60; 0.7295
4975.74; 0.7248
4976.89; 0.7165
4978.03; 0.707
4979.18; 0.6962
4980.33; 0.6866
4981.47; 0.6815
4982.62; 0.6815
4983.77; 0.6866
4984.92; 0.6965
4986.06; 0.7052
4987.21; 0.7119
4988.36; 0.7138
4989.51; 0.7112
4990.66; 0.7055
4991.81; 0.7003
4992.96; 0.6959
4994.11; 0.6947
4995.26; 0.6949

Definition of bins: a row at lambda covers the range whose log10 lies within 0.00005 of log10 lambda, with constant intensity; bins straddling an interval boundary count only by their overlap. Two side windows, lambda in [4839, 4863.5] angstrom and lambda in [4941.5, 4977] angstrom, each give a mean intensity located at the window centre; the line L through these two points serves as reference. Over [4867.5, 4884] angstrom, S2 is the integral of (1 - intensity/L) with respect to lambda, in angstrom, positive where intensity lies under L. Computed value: 0.28 angstrom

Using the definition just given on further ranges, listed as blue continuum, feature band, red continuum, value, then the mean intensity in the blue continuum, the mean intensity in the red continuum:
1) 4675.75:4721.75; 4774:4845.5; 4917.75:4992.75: 0.50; 0.745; 0.715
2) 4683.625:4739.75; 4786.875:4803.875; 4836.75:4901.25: -0.26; 0.747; 0.694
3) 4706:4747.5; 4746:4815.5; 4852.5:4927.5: 0.57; 0.748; 0.694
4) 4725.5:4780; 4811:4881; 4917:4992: 2.68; 0.741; 0.716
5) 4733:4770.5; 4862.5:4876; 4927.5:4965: 1.45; 0.741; 0.718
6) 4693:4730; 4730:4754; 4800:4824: -1.02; 0.736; 0.718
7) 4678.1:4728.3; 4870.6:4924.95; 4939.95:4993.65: 0.93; 0.743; 0.717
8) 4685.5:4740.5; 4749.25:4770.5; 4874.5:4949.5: 0.45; 0.747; 0.716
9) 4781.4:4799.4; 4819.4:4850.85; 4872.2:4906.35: -0.61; 0.727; 0.711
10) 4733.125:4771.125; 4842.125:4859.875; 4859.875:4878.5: -1.16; 0.741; 0.649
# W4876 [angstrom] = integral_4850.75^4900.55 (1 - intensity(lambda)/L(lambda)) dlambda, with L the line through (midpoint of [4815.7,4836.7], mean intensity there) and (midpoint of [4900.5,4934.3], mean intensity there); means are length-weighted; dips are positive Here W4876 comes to 3.1 angstrom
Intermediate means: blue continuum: 0.727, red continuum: 0.722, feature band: 0.68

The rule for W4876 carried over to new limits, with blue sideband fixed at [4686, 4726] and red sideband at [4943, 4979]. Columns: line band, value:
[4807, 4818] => 0.3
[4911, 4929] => 0.3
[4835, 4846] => -0.2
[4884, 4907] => 0.5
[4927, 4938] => 0.2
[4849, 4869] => 2.2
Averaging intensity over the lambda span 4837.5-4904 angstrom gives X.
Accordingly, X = 0.695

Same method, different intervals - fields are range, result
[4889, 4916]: 0.722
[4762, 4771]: 0.706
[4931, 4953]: 0.72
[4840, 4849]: 0.742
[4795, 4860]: 0.72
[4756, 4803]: 0.723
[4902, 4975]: 0.722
